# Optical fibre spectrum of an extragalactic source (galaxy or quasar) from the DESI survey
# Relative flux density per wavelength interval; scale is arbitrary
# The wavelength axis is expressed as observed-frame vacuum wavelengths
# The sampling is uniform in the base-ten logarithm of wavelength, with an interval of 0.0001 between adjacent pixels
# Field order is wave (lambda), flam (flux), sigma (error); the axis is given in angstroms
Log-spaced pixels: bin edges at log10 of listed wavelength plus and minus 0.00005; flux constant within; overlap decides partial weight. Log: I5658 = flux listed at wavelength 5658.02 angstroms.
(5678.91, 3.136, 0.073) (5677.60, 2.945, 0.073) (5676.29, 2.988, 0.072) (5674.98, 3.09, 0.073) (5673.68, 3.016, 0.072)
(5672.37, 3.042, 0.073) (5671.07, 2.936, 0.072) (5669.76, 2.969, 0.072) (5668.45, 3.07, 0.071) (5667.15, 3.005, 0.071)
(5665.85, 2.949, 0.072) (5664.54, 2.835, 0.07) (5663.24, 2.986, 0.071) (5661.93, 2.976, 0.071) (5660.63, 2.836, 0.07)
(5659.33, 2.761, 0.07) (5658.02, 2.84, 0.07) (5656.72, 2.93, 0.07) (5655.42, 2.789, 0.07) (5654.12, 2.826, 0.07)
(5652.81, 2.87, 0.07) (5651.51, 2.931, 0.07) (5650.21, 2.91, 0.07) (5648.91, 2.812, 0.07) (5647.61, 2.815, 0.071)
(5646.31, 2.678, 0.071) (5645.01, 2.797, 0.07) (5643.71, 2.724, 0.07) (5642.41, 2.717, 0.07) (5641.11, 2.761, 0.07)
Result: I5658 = 2.84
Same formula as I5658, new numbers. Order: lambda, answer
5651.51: 2.931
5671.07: 2.936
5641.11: 2.761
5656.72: 2.93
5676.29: 2.988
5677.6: 2.945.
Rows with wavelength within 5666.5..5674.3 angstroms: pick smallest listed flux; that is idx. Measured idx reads 2.936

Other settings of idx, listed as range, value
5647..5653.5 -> 2.812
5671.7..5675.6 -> 3.016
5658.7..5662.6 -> 2.761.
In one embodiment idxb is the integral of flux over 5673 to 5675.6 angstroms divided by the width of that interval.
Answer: 3.06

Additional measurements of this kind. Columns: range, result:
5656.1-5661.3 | 2.84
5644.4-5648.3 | 2.76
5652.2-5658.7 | 2.85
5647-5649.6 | 2.82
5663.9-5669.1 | 2.97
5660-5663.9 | 2.93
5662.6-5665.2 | 2.91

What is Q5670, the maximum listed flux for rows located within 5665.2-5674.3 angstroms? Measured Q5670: 3.07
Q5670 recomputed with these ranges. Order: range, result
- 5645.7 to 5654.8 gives 2.931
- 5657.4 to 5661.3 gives 2.84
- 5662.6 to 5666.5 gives 2.986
